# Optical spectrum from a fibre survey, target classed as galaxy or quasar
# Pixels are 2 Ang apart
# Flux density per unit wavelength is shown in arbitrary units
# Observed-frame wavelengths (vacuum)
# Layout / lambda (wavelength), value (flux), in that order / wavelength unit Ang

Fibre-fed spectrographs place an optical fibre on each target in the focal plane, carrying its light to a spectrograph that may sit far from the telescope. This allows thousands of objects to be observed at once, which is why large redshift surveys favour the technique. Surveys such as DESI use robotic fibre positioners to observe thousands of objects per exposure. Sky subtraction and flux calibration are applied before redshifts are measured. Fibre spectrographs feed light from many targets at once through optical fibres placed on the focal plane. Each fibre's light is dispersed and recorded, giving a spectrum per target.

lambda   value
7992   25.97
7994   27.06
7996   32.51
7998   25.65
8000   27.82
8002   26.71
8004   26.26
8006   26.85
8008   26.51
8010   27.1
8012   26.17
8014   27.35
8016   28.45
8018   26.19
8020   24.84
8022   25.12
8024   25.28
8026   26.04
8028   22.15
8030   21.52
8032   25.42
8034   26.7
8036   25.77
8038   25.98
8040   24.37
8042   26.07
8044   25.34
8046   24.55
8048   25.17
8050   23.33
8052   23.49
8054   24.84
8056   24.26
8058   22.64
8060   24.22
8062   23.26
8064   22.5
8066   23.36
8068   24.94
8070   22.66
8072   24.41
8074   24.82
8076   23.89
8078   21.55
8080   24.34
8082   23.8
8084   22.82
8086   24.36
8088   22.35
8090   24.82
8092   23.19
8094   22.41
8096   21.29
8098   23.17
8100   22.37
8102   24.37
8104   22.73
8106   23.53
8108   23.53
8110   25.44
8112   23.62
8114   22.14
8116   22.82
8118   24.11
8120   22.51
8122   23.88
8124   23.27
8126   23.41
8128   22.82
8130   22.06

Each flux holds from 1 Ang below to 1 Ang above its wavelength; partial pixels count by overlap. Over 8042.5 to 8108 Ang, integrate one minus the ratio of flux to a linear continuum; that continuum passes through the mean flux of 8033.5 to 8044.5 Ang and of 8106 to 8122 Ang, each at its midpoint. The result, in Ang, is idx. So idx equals 2.7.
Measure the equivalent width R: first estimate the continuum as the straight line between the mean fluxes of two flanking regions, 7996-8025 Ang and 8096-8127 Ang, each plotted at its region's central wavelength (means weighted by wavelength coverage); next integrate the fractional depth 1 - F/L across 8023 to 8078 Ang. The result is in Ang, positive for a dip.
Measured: 2.3 Ang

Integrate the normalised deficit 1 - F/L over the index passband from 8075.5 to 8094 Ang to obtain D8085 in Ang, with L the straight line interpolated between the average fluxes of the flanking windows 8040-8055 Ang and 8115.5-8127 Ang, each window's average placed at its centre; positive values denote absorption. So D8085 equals 0.5 Ang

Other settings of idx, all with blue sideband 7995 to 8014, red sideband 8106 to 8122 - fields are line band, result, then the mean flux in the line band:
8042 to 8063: 1.17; 24.2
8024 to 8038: 0.86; 24.7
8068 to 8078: 0.44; 23.8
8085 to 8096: 0.48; 23.2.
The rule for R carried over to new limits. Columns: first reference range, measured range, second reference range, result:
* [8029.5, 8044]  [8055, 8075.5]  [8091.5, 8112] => 0.5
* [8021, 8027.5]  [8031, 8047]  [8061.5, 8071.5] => -0.6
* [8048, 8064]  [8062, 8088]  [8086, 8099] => -0.2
